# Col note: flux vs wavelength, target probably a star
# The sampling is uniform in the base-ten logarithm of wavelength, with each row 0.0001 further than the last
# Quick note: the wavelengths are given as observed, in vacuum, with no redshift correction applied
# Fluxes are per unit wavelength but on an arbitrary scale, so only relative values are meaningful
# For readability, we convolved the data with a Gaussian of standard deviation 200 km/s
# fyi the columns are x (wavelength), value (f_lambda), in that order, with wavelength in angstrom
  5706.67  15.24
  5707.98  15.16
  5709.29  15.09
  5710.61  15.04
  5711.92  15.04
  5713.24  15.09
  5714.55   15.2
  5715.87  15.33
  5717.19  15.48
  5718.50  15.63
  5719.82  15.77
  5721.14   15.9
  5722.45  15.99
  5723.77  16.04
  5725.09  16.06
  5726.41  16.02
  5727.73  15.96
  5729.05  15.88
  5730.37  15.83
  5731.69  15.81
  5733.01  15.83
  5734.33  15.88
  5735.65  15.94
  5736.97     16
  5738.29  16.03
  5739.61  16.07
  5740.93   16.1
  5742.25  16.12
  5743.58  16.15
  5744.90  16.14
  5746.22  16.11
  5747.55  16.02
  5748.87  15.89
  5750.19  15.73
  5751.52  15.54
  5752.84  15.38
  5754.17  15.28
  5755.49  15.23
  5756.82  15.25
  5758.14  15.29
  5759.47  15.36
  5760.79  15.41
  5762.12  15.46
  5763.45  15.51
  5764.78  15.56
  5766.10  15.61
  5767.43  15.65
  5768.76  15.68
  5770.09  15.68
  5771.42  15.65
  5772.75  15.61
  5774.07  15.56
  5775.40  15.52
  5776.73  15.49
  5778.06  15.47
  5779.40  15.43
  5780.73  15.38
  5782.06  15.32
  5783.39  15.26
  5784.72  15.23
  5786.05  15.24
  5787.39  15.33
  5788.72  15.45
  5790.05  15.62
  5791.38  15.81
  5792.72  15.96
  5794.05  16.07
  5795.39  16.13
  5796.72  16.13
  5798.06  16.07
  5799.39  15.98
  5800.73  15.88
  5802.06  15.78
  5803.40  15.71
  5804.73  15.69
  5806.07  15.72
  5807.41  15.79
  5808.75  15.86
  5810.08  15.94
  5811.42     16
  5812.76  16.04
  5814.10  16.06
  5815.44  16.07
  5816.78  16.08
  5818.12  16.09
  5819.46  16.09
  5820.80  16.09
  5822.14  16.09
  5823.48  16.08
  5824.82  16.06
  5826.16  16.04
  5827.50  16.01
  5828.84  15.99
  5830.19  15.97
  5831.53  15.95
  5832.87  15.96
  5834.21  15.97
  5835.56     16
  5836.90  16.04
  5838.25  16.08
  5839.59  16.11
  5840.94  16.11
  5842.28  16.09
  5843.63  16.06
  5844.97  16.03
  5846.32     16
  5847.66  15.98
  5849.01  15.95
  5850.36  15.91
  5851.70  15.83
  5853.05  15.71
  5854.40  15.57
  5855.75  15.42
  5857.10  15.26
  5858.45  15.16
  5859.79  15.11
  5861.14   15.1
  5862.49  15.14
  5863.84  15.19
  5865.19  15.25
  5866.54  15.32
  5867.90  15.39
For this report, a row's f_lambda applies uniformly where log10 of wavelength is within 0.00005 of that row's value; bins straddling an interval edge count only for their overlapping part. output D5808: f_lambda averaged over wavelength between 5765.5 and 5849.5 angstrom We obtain 15.8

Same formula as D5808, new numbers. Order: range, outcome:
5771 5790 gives 15.4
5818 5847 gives 16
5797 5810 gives 15.8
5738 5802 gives 15.7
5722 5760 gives 15.8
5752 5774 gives 15.5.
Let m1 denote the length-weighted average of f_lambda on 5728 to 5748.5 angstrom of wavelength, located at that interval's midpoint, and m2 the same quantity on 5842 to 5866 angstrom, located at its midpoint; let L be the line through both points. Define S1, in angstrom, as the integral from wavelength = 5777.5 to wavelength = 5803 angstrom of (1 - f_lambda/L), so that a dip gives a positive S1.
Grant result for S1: 0.24 angstrom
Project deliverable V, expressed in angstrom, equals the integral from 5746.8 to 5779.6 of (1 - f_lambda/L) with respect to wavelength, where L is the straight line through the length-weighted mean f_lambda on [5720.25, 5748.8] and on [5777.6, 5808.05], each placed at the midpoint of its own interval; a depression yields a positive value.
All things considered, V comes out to 0.6 angstrom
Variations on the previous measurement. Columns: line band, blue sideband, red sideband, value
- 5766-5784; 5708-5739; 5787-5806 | 0.31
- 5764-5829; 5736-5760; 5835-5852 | 0.50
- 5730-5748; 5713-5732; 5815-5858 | -0.26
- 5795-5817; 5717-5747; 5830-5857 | 0.00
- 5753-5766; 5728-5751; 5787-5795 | 0.41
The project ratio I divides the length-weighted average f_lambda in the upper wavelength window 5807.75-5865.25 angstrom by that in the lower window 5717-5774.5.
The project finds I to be 1.01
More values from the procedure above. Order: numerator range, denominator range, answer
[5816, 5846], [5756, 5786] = 1.04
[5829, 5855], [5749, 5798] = 1.03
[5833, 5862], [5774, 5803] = 1.01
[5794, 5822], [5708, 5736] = 1.02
